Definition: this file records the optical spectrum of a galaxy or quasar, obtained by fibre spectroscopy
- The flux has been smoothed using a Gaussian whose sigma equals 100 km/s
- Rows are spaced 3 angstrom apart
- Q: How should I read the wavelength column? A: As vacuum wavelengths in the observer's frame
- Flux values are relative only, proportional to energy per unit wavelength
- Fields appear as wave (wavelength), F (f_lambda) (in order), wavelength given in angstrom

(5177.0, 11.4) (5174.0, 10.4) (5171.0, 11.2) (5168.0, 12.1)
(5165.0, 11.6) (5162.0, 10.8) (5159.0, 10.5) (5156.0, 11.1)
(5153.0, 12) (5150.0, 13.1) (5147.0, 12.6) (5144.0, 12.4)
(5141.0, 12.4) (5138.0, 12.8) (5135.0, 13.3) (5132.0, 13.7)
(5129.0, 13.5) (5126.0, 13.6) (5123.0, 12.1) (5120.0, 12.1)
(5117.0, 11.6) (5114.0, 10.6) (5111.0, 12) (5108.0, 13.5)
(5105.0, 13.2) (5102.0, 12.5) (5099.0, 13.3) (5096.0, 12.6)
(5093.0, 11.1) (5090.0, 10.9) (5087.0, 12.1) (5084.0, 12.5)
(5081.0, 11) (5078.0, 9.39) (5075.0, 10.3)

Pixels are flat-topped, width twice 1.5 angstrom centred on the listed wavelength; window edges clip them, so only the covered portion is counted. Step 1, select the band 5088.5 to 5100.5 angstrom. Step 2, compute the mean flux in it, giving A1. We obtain 12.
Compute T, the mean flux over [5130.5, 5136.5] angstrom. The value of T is 13.5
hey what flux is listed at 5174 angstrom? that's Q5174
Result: 10.4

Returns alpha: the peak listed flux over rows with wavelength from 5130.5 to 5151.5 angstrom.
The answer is 13.7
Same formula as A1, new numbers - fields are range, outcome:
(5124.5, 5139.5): 13.4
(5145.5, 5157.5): 12.2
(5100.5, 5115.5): 12.4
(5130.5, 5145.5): 12.9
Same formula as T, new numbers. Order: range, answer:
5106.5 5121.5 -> 12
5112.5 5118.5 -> 11.1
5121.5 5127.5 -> 12.8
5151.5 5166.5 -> 11.2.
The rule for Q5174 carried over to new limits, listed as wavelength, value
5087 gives 12.1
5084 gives 12.5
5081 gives 11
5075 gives 10.3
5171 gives 11.2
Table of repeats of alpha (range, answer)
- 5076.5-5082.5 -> 11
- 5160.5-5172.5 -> 12.1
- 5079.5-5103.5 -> 13.3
